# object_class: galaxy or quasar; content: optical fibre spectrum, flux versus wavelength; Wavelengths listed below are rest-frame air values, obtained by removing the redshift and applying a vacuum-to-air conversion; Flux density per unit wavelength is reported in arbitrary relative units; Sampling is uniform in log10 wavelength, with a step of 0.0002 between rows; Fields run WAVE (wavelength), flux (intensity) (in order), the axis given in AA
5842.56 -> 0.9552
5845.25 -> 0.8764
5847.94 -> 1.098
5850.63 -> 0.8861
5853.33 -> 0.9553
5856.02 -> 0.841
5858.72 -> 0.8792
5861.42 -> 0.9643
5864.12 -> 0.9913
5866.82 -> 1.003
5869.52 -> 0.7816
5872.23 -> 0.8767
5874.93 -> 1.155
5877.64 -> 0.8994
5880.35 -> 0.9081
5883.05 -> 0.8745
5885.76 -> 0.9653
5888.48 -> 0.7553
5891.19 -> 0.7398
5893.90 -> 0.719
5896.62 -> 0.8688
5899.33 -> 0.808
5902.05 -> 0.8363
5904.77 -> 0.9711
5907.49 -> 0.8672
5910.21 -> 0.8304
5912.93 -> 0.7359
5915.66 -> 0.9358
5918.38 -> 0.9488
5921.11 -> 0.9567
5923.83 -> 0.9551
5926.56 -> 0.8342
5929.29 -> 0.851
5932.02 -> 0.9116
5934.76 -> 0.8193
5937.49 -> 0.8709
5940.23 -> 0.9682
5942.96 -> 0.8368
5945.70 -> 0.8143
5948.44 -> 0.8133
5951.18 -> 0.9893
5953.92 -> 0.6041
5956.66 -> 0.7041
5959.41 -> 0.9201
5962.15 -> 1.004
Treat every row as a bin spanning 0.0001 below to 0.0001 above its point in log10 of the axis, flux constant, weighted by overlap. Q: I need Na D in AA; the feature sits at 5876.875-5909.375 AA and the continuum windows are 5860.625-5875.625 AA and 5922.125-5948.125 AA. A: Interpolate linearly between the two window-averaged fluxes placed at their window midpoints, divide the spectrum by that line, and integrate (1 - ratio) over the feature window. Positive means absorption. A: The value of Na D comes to 2.6 AA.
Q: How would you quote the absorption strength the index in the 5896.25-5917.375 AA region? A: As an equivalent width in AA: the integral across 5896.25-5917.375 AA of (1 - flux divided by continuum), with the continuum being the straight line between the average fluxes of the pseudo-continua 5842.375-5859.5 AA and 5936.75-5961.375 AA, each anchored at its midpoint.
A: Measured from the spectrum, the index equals 0.5 AA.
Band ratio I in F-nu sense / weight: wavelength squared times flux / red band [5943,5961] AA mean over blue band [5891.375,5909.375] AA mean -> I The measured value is 0.99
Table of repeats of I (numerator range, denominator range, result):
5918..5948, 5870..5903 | 1.04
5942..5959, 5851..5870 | 0.89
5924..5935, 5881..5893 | 1.06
